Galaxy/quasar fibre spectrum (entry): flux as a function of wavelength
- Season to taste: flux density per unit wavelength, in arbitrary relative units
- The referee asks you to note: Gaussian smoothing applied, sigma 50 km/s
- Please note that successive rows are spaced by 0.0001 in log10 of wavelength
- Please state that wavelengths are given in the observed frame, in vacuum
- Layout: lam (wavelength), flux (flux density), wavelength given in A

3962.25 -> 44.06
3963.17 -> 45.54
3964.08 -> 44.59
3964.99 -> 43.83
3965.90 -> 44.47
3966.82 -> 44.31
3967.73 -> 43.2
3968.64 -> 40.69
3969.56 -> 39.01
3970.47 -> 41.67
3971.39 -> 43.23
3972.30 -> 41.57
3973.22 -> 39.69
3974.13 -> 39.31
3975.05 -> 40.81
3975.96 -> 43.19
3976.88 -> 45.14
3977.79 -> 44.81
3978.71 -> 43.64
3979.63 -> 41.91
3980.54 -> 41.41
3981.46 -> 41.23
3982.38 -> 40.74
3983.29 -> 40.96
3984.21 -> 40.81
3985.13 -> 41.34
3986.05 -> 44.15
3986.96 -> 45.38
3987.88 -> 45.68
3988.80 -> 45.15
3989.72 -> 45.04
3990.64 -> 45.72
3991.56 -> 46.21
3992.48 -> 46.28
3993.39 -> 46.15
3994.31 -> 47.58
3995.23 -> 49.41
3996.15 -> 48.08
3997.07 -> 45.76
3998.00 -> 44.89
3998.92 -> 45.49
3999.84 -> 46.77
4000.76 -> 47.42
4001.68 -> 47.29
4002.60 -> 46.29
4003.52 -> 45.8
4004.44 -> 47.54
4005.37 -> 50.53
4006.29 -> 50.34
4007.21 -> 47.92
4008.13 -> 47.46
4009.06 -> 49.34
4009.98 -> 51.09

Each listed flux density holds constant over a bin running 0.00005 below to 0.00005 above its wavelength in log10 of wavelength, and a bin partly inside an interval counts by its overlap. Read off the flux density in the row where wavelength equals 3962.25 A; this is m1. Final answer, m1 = 44.06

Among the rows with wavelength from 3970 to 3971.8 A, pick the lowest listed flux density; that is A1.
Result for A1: 41.67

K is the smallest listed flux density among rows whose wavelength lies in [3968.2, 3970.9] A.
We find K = 39.01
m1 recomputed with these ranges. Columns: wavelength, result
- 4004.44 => 47.54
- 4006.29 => 50.34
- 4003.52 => 45.8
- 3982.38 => 40.74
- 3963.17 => 45.54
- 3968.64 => 40.69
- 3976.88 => 45.14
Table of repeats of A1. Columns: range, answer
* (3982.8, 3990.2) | 40.81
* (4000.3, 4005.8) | 45.8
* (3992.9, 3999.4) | 44.89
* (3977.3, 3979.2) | 43.64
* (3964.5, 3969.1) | 40.69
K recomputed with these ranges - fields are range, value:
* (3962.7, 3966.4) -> 43.83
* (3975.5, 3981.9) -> 41.23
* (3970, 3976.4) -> 39.31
